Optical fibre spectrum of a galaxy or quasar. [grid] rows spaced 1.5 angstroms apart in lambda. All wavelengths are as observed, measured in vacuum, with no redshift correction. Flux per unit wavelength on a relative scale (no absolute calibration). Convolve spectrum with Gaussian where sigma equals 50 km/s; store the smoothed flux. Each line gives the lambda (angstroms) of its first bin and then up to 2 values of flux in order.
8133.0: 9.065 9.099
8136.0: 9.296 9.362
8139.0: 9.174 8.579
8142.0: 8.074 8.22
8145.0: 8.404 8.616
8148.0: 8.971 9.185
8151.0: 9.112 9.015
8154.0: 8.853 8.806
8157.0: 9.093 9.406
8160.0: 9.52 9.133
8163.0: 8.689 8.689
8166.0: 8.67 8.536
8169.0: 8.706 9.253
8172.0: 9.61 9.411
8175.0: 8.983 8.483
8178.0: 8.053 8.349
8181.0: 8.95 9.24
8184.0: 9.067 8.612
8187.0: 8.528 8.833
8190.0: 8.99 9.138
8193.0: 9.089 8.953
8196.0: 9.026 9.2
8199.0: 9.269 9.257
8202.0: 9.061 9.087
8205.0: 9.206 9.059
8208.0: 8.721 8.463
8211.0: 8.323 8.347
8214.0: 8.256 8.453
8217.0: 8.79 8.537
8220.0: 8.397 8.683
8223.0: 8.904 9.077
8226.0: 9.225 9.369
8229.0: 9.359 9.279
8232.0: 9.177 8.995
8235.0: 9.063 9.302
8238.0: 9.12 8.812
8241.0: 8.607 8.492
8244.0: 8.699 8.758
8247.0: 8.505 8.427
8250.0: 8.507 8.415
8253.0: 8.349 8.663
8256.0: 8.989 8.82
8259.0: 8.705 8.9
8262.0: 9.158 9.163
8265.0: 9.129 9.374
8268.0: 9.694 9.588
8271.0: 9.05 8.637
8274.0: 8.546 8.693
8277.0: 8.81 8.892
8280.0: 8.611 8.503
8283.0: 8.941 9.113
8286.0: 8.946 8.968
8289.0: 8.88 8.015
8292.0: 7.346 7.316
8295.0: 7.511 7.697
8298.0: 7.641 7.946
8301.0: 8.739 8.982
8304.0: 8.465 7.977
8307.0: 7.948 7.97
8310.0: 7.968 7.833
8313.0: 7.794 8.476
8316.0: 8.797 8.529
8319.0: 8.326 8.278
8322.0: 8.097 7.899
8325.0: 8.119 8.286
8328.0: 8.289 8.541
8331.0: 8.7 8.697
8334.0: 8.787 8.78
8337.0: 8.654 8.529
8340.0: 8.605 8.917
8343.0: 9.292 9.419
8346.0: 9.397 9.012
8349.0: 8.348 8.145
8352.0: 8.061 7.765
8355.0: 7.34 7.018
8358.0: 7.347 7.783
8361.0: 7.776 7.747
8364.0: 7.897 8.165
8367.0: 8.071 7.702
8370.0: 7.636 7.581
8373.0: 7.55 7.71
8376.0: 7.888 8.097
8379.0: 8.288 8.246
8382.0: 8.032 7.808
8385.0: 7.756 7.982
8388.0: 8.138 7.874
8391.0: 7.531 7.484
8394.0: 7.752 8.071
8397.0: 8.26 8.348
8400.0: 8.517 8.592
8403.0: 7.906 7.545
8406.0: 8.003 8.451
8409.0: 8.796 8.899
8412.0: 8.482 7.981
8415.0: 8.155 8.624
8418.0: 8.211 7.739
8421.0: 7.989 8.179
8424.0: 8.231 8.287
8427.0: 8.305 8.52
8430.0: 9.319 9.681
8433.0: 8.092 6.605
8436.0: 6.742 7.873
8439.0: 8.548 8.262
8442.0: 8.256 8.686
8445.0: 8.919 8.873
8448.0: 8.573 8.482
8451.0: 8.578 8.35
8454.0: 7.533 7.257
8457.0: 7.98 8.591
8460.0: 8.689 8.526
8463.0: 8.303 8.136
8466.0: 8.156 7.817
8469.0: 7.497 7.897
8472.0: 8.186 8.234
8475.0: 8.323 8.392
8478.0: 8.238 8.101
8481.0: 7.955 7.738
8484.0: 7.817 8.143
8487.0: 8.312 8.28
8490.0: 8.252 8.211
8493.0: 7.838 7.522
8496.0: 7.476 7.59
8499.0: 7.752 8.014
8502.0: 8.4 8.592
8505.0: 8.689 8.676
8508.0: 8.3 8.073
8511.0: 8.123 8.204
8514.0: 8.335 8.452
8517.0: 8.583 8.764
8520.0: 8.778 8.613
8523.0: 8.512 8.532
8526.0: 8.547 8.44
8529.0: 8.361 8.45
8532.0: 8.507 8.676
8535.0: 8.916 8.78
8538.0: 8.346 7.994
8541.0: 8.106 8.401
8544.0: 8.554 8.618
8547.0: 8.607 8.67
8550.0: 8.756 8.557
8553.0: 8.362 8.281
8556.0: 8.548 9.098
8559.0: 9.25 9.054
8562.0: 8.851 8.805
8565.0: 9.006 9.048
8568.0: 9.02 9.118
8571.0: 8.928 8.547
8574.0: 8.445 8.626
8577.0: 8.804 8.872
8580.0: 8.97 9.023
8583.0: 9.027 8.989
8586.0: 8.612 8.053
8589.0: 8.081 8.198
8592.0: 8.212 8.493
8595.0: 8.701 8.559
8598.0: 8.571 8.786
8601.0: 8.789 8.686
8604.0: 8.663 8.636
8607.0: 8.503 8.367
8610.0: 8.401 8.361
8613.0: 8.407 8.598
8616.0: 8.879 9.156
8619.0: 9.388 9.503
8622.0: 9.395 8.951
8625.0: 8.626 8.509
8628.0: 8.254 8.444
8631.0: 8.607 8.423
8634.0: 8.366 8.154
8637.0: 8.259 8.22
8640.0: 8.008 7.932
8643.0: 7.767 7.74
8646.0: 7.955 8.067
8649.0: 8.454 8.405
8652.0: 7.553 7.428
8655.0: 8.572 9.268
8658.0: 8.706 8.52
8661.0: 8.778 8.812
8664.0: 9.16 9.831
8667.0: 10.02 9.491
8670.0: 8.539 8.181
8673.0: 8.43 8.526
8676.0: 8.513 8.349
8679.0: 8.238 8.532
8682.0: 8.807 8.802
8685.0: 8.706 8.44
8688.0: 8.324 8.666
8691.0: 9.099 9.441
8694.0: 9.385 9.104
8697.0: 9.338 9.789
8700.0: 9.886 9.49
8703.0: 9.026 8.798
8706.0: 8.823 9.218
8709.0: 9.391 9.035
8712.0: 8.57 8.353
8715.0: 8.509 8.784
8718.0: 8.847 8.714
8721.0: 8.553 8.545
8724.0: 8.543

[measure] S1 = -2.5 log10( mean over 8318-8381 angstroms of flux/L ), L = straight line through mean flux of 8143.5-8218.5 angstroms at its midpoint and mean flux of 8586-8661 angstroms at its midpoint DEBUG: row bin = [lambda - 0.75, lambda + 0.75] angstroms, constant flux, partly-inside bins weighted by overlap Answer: 0.07 mag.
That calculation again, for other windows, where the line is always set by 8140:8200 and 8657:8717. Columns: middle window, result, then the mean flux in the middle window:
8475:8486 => 0.11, 8.07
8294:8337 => 0.08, 8.25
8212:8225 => 0.04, 8.6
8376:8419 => 0.10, 8.13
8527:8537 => 0.04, 8.59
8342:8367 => 0.09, 8.16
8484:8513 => 0.10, 8.12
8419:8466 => 0.08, 8.26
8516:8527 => 0.04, 8.61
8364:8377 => 0.14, 7.8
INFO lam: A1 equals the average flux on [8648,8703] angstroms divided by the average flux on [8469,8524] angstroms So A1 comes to 1.08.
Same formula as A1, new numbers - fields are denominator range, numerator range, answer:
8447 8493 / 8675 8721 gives 1.09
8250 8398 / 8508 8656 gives 1.03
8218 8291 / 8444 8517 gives 0.92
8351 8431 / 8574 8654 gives 1.06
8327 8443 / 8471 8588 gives 1.04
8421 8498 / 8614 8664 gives 1.04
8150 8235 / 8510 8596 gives 0.97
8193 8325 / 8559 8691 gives 0.99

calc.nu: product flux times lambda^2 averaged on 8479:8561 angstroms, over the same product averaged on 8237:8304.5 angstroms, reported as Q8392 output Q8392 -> 1.03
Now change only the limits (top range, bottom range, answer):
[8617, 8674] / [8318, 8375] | 1.12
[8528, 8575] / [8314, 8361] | 1.09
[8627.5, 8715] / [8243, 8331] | 1.12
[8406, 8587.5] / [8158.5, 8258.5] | 1.02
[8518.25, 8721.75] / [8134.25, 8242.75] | 1.08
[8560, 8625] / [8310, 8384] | 1.13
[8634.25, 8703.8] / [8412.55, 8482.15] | 1.11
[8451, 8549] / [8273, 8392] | 1.05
